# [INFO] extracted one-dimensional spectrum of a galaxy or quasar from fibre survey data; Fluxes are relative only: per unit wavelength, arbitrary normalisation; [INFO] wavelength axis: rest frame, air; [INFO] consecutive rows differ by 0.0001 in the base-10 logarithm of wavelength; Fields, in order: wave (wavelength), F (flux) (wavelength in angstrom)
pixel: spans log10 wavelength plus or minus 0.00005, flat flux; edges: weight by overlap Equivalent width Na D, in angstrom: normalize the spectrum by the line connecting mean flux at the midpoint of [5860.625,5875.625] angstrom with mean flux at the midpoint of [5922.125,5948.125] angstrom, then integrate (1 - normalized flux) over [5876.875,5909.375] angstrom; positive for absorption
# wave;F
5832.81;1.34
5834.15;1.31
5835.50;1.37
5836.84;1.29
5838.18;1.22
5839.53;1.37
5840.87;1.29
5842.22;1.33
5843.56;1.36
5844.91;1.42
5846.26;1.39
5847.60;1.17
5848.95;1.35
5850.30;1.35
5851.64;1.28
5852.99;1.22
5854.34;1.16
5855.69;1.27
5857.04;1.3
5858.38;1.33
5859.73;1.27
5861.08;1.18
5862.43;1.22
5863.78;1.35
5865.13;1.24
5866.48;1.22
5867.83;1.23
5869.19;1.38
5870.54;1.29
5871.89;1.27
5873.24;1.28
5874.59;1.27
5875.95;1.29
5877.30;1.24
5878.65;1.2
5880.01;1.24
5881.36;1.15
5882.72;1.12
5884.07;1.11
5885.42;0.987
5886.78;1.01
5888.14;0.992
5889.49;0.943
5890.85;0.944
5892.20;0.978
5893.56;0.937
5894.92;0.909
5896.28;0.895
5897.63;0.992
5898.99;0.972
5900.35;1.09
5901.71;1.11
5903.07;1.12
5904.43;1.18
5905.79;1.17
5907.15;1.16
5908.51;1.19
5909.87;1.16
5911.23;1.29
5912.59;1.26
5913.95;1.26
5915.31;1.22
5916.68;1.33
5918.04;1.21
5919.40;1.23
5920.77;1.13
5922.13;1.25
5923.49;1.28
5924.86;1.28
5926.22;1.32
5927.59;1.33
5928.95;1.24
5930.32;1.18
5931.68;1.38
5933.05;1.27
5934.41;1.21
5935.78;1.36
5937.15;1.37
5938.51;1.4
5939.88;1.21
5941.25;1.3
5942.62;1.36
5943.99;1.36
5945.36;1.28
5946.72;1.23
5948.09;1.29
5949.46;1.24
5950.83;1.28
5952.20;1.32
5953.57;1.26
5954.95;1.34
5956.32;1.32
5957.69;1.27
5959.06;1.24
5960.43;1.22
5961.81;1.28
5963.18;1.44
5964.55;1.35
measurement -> 5.4 angstrom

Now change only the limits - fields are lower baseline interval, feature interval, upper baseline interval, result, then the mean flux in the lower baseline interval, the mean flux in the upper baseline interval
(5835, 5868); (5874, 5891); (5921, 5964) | 2.2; 1.29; 1.29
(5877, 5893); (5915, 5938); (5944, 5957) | -1.2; 1.07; 1.29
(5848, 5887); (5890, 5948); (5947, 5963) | 3.0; 1.24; 1.28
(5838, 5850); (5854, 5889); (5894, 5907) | -0.6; 1.33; 1.05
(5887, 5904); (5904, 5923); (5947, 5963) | -2.4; 0.993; 1.28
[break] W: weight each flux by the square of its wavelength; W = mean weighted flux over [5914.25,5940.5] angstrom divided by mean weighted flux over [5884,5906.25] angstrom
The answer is 1.27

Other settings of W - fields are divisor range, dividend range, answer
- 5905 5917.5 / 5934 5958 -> 1.07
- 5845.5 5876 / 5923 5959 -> 1.04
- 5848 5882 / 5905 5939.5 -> 1.02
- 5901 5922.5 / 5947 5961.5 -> 1.08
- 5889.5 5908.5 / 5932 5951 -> 1.27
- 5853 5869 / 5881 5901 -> 0.81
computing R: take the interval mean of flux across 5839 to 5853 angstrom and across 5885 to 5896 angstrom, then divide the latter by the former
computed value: 0.72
